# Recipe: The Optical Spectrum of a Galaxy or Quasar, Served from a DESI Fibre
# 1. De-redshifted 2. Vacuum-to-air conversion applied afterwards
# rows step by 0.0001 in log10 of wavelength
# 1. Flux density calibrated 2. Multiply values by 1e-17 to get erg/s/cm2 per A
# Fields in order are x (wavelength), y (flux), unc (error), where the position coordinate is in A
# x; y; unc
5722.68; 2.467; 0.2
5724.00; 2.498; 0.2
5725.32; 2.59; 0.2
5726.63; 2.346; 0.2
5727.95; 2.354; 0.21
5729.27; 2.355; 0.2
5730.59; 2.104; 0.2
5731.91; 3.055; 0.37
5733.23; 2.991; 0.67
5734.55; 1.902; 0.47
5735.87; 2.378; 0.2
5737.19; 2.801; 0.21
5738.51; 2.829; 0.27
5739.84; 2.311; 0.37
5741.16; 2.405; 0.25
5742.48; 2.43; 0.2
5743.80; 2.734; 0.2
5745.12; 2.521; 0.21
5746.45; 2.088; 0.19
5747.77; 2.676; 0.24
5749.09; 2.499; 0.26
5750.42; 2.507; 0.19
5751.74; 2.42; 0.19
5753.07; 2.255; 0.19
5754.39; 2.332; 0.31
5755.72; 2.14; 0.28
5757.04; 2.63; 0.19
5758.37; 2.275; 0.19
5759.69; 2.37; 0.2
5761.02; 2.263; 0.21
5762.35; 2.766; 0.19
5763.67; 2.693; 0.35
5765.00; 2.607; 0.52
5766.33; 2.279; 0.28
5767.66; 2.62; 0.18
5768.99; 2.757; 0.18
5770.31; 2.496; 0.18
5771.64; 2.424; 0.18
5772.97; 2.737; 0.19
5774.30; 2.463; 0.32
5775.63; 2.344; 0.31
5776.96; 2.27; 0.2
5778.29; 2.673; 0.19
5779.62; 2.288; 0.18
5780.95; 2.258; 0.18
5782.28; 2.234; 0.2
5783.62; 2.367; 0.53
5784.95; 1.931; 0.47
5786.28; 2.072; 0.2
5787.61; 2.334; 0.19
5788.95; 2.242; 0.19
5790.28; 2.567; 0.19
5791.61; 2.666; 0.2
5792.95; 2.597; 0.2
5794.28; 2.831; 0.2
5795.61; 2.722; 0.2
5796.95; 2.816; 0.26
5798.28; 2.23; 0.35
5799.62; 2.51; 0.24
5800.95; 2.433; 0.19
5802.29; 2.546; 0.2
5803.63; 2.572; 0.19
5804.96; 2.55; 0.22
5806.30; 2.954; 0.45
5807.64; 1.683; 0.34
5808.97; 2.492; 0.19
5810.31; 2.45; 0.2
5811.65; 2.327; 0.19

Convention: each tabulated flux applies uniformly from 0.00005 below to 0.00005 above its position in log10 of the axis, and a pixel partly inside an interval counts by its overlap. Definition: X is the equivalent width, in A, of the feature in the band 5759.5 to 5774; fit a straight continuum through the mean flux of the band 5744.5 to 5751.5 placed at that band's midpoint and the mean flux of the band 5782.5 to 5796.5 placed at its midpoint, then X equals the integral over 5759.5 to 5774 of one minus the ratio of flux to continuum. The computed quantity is -0.63 A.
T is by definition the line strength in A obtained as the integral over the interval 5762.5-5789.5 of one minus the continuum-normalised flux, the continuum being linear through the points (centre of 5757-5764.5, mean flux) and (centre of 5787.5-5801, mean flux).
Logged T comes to 1.15 A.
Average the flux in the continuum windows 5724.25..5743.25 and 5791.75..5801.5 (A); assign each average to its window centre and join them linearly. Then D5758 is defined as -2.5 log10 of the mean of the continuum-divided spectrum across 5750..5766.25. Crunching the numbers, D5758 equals 0.04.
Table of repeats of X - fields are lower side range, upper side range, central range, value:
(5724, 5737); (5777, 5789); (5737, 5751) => -0.6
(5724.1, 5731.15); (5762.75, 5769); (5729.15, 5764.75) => 0.0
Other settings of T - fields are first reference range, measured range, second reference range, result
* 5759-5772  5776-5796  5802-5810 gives 0.8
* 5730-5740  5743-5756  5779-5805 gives 0.5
